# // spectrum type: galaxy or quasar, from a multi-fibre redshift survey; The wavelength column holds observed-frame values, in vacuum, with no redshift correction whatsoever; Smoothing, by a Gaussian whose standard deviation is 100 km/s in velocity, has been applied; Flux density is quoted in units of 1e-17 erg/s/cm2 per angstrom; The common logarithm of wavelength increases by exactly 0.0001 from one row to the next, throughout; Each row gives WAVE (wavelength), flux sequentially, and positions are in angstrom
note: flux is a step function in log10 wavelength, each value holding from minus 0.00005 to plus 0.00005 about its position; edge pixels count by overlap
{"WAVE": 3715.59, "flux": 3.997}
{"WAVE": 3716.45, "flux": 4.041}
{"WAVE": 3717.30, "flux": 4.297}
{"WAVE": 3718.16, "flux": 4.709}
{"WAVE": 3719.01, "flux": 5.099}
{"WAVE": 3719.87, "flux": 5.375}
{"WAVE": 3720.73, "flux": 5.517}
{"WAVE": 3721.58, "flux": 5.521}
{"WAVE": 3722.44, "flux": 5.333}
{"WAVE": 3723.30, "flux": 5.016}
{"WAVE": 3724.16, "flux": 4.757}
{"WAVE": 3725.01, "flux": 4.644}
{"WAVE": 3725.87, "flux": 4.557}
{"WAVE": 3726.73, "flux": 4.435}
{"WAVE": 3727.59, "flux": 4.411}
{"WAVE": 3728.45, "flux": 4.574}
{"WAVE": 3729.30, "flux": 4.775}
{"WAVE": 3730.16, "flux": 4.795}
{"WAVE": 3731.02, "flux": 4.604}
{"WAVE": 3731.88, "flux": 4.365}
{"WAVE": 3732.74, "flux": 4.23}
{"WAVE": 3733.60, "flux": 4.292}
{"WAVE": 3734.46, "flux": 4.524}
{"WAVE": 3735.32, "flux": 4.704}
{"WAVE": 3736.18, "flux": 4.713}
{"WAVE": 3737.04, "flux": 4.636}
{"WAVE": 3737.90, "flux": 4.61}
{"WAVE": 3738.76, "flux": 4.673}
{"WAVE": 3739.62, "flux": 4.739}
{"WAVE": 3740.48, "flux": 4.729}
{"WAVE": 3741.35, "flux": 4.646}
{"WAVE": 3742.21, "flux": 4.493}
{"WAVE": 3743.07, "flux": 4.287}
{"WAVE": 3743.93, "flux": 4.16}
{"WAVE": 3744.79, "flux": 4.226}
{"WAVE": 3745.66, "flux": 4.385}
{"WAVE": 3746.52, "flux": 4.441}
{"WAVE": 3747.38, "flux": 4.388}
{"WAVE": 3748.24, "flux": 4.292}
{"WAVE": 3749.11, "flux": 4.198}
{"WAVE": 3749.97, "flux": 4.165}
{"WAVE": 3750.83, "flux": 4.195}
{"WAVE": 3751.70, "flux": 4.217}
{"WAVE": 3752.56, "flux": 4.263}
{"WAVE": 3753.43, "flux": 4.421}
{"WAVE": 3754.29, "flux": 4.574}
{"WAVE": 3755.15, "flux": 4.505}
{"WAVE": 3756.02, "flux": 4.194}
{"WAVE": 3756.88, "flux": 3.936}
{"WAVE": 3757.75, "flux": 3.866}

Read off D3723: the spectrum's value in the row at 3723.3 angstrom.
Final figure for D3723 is 5.016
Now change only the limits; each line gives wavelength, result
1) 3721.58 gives 5.521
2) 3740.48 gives 4.729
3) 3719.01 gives 5.099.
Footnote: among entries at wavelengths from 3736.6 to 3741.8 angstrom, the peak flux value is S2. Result 4.739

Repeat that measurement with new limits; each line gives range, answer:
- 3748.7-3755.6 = 4.574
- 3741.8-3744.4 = 4.493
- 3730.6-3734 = 4.604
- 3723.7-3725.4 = 4.757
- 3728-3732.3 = 4.795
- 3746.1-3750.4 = 4.441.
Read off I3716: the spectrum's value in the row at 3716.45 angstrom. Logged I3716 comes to 4.041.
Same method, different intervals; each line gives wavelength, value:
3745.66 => 4.385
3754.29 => 4.574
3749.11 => 4.198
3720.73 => 5.517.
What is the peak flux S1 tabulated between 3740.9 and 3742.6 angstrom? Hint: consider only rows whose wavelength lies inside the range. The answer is 4.646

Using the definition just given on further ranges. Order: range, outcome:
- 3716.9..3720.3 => 5.375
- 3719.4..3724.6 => 5.521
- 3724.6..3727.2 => 4.644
